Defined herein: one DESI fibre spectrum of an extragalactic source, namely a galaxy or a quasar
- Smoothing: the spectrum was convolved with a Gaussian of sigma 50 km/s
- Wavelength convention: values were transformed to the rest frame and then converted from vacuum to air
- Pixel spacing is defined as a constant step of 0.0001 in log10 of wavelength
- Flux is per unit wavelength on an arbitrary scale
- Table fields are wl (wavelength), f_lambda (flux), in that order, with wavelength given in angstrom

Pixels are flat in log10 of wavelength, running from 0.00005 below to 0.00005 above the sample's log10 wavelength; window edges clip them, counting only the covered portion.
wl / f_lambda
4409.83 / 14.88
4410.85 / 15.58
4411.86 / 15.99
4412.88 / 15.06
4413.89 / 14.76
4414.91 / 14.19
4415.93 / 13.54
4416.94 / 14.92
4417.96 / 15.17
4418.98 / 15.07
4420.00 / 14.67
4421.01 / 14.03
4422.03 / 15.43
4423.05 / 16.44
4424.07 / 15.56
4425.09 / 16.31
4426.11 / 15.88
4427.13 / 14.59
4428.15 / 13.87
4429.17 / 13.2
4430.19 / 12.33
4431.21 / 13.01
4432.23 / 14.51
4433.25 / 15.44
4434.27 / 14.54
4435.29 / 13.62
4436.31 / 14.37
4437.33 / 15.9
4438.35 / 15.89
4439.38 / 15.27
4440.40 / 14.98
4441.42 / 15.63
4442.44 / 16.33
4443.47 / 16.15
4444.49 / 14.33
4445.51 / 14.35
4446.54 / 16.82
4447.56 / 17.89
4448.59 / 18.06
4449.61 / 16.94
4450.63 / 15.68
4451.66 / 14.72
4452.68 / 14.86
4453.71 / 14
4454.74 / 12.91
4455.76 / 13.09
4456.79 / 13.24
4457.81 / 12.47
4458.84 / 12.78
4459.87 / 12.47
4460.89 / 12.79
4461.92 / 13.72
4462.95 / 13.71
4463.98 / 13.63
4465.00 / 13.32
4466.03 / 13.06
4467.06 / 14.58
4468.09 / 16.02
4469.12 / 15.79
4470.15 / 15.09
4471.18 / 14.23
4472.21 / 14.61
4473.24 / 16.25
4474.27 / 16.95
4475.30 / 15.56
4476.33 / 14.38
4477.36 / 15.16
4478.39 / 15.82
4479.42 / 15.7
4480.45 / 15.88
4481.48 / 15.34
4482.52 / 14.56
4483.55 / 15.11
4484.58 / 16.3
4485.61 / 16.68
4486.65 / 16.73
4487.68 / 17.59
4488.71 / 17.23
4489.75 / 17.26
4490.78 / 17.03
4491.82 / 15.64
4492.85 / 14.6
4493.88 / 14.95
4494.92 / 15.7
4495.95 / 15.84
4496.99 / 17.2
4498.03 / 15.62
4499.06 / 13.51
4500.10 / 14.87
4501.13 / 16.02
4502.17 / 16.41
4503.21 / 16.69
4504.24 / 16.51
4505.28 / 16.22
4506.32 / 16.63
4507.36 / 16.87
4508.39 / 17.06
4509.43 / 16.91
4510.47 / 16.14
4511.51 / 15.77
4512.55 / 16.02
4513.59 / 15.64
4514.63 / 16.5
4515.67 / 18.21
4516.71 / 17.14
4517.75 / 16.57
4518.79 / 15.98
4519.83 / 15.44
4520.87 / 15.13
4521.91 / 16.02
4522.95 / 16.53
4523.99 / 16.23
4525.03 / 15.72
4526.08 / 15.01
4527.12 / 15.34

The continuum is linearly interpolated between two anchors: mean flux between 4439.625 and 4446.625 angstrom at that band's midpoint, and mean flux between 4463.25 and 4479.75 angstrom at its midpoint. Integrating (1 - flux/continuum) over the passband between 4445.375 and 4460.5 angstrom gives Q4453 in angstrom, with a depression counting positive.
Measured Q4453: 0.6 angstrom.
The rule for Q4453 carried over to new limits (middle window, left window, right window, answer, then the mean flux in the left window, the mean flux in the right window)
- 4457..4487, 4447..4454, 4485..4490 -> 3.4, 16.1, 17.1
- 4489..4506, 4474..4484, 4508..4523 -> 0.0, 15.4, 16.3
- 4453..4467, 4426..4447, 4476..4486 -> 1.8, 14.8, 15.5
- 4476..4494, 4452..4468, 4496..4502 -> -1.4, 13.5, 15.5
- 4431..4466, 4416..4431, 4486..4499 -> 1.5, 14.7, 16.2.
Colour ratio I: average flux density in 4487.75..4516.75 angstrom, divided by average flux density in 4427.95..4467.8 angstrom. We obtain 1.12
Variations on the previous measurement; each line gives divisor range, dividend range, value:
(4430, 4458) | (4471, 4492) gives 1.06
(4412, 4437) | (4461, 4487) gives 1.03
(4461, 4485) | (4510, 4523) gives 1.09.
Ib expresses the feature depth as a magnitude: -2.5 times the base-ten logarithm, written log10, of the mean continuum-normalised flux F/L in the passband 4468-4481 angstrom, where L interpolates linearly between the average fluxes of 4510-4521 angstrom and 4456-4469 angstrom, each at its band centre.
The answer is -0.10 mag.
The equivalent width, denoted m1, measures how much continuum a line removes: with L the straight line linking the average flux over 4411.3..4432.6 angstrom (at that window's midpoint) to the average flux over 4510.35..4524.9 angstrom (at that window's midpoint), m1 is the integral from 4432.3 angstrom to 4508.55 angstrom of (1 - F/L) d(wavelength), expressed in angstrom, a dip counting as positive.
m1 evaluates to 0.85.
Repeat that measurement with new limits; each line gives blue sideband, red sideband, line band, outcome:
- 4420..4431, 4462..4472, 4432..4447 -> -0.64 angstrom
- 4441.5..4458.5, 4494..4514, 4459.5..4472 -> 1.07 angstrom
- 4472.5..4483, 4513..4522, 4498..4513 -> -0.02 angstrom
